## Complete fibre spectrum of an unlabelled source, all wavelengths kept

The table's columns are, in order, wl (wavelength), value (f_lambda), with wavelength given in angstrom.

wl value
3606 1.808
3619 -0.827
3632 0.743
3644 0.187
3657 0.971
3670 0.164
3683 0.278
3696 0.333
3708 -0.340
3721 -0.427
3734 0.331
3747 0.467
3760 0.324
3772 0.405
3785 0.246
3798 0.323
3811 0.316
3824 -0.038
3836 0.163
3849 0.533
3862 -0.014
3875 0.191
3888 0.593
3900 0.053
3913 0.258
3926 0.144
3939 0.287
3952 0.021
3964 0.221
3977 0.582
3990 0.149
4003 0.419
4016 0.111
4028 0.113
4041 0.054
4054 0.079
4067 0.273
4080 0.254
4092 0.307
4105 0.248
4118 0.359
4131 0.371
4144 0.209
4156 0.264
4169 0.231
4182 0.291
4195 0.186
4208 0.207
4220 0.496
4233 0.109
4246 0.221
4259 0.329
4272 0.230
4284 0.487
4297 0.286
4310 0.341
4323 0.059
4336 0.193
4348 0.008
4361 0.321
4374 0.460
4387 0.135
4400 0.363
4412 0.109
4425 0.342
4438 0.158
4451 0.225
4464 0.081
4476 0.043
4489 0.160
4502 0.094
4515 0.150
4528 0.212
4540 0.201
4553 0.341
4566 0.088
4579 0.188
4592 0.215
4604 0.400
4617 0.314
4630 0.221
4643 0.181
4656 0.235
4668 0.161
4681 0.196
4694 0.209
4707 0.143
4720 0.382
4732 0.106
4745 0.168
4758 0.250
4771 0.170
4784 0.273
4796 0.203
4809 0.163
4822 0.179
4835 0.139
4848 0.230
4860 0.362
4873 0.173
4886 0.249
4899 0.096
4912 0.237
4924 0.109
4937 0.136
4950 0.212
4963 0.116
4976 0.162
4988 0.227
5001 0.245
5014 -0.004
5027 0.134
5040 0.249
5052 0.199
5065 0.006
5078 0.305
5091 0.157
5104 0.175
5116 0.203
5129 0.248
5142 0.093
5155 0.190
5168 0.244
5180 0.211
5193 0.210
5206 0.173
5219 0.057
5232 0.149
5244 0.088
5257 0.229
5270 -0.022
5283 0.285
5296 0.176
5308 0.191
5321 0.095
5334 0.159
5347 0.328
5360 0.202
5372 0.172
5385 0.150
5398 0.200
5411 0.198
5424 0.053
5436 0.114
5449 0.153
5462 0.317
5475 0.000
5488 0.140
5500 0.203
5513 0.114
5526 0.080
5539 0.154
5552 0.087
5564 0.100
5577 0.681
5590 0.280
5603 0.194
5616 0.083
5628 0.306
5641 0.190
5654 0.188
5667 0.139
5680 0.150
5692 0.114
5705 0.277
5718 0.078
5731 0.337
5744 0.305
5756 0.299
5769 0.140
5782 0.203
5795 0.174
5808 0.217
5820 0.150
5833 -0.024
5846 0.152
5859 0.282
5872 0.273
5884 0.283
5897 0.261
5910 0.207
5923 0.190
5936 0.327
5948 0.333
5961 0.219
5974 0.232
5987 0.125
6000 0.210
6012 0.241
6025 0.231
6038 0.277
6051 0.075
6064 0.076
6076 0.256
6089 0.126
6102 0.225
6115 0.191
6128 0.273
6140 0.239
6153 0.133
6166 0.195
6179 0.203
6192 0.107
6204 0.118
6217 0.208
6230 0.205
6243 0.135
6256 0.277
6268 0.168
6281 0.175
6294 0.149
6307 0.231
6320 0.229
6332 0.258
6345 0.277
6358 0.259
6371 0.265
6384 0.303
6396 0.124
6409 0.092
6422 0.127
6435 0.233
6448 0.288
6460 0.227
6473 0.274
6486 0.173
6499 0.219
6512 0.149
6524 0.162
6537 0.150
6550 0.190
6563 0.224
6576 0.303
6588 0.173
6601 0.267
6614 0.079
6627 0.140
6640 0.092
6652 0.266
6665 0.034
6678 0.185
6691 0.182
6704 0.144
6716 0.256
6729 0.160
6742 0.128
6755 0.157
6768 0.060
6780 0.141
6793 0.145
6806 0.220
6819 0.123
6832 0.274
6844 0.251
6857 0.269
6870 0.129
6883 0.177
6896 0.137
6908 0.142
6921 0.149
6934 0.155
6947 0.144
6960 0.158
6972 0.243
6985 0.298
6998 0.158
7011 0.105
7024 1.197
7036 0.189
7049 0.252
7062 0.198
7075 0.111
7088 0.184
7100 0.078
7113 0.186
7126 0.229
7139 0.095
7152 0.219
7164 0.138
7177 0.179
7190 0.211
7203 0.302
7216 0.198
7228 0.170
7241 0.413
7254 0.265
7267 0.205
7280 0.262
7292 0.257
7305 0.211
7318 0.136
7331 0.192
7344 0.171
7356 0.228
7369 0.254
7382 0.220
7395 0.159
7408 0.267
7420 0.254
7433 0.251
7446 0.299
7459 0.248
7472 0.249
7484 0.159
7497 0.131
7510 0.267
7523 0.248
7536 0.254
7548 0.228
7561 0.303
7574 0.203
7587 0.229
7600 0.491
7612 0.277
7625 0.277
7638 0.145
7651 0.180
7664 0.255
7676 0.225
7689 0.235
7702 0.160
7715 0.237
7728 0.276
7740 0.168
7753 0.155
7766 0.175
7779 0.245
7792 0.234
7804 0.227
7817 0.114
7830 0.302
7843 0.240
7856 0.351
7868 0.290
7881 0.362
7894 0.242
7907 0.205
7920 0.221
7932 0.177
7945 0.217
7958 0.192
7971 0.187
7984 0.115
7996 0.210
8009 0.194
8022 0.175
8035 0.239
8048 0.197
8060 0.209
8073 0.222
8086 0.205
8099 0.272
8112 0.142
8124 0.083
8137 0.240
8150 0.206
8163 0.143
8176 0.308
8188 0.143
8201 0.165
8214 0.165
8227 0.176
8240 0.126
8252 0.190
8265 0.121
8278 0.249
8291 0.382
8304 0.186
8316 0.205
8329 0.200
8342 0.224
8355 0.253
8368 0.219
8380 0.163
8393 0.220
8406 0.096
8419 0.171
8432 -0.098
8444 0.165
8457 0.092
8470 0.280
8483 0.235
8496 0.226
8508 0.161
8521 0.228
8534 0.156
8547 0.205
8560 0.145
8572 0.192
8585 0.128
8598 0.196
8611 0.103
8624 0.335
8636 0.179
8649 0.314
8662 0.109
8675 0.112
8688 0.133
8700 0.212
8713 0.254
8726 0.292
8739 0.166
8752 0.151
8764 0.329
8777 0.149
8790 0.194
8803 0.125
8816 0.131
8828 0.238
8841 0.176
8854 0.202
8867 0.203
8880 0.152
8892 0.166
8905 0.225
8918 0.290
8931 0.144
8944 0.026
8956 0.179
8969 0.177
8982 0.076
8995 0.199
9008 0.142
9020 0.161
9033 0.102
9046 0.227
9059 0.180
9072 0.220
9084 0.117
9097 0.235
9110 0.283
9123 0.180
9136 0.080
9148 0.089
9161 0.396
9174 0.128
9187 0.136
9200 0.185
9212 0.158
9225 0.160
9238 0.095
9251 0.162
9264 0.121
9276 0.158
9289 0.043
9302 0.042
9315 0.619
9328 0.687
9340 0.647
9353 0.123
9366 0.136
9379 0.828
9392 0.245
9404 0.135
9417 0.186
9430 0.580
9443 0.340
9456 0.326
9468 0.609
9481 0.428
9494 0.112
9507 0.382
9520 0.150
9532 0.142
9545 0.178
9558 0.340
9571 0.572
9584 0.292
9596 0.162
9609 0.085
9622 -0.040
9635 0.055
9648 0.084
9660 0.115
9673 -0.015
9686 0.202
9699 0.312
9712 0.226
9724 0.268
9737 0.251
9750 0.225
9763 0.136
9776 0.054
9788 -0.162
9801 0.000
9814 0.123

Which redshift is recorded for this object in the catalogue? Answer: 0.883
